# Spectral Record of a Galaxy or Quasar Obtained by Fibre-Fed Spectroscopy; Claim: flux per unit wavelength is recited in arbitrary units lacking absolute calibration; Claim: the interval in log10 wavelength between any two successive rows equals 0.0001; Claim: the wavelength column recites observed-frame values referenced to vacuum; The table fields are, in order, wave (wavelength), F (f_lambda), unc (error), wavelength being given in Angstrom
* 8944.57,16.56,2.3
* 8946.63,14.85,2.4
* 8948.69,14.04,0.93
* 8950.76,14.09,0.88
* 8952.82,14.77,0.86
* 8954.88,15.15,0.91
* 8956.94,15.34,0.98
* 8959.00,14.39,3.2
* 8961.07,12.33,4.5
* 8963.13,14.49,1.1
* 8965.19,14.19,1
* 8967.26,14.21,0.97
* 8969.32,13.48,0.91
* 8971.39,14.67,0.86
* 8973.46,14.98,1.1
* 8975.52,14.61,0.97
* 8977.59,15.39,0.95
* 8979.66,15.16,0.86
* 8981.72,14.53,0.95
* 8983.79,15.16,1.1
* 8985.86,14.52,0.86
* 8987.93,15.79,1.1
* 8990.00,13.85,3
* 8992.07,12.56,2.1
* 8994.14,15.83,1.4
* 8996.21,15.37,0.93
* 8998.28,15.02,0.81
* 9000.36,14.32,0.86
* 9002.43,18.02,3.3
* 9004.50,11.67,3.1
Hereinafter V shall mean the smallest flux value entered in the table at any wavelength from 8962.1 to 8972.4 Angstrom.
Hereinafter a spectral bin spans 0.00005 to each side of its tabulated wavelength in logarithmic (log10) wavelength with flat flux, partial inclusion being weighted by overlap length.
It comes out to 13.48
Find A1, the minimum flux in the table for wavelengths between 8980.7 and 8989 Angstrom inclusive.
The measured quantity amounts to 14.52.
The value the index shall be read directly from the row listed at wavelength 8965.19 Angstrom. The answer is 14.19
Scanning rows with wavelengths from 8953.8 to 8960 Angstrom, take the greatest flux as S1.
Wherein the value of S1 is 15.34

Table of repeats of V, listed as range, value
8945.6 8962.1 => 12.33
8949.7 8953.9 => 14.09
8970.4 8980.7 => 14.61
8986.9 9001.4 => 12.56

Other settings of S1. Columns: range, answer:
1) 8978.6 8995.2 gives 15.83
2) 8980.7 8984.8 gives 15.16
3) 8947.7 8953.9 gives 14.77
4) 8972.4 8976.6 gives 14.98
